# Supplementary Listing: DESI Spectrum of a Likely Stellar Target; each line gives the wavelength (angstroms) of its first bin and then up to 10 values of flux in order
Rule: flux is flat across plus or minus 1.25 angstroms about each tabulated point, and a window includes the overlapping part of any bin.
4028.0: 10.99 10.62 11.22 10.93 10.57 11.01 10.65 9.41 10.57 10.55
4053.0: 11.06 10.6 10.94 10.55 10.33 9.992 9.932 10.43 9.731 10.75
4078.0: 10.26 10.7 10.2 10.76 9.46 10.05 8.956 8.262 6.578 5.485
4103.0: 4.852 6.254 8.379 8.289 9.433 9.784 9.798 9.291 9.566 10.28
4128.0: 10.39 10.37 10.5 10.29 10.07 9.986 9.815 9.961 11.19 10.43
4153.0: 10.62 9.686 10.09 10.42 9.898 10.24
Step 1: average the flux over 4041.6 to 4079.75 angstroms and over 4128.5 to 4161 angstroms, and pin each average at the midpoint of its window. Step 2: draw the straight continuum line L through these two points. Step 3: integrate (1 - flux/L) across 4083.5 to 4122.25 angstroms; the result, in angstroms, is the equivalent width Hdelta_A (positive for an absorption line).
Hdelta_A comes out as 7.1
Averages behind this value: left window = 10.4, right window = 10.3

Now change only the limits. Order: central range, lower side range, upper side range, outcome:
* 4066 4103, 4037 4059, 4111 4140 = 3.7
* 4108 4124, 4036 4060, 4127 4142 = 1.6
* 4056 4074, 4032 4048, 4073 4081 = 0.3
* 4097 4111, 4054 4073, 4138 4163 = 5.1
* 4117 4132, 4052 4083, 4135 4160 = 0.5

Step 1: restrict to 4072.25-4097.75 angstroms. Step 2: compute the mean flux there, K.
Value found 9.79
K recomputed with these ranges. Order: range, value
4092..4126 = 8.18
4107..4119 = 9.14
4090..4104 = 7.26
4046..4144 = 9.57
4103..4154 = 9.61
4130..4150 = 10.3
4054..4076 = 10.4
